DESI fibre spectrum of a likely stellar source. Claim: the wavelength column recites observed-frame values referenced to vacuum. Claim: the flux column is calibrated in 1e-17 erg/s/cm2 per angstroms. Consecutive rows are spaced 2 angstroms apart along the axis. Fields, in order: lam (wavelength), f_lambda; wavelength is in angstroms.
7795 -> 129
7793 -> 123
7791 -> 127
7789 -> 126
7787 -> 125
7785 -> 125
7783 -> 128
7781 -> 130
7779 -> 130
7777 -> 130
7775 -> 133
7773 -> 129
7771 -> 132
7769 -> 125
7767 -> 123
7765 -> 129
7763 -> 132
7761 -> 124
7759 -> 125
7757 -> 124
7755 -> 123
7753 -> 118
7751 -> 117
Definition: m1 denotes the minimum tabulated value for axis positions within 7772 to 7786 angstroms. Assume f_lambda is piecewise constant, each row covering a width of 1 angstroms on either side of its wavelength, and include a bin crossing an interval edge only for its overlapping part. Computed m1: 125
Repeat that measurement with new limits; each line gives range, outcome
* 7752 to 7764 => 118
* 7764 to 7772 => 123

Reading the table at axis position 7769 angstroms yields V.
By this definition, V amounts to 125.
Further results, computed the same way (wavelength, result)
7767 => 123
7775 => 133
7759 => 125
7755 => 123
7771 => 132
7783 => 128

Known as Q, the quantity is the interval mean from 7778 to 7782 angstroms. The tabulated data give 130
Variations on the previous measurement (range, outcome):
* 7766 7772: 127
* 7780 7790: 127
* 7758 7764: 127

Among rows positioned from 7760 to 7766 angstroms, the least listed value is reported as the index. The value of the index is 124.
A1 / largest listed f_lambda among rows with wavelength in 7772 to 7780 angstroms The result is 133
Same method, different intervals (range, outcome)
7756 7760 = 125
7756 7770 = 132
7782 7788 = 128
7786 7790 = 126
